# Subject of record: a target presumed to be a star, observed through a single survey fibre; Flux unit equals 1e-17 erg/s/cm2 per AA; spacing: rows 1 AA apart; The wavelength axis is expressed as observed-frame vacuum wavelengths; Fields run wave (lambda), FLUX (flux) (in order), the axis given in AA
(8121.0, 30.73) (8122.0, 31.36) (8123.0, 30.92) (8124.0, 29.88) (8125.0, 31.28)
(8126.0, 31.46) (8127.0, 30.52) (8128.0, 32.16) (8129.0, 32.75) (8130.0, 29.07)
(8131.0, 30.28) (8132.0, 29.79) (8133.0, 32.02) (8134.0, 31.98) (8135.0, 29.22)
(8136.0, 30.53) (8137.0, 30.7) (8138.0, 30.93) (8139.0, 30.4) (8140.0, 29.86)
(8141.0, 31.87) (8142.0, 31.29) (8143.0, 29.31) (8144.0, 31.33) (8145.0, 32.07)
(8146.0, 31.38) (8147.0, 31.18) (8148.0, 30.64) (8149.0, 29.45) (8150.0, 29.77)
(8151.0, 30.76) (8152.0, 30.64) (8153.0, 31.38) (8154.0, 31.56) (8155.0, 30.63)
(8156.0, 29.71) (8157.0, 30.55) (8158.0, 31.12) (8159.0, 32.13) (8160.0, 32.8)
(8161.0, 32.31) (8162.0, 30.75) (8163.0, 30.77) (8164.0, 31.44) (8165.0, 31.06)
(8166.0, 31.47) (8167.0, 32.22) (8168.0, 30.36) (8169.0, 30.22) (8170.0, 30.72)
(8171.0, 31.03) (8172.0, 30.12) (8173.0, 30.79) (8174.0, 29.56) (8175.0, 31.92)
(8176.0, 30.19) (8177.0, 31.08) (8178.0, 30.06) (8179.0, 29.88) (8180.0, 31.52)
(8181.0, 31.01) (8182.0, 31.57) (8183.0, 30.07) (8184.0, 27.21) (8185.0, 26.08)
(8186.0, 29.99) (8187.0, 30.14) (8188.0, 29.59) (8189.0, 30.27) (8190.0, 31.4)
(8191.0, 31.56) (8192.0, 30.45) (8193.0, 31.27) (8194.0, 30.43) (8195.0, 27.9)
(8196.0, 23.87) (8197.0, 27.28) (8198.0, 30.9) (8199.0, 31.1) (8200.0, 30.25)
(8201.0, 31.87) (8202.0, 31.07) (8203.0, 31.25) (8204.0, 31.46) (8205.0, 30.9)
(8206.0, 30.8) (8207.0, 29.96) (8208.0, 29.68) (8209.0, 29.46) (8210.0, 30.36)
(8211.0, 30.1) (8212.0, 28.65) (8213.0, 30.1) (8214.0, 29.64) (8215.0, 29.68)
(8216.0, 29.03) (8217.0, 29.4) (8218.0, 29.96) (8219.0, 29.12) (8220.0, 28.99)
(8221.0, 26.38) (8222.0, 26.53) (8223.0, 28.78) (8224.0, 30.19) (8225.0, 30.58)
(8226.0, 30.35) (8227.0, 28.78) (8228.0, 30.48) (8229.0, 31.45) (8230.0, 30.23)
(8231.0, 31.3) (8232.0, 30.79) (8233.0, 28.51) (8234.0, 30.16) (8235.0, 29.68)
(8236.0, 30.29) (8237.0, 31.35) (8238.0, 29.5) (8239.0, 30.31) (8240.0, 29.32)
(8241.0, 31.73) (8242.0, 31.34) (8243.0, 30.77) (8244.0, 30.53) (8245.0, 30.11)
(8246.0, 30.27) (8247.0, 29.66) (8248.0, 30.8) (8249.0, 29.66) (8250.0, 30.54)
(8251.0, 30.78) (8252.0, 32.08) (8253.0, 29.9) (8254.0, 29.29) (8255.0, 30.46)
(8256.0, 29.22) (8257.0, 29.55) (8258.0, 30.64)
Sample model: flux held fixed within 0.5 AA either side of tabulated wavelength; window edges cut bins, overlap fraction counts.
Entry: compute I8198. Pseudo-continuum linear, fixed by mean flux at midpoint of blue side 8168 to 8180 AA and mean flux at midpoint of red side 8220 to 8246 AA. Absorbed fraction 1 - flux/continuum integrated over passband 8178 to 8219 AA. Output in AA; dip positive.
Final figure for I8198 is 0.5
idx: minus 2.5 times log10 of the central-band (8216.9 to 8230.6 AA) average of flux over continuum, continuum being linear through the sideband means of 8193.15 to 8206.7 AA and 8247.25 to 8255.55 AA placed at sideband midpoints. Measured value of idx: 0.03 mag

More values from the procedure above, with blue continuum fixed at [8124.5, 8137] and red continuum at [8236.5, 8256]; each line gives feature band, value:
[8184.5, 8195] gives 0.02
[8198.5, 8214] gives 0.01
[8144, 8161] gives -0.01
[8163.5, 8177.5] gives 0.00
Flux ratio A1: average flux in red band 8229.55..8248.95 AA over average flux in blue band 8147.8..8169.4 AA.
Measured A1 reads 0.98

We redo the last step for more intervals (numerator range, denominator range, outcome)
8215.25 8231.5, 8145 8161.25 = 0.95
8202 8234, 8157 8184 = 0.96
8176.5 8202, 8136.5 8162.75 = 0.97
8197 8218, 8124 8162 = 0.98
